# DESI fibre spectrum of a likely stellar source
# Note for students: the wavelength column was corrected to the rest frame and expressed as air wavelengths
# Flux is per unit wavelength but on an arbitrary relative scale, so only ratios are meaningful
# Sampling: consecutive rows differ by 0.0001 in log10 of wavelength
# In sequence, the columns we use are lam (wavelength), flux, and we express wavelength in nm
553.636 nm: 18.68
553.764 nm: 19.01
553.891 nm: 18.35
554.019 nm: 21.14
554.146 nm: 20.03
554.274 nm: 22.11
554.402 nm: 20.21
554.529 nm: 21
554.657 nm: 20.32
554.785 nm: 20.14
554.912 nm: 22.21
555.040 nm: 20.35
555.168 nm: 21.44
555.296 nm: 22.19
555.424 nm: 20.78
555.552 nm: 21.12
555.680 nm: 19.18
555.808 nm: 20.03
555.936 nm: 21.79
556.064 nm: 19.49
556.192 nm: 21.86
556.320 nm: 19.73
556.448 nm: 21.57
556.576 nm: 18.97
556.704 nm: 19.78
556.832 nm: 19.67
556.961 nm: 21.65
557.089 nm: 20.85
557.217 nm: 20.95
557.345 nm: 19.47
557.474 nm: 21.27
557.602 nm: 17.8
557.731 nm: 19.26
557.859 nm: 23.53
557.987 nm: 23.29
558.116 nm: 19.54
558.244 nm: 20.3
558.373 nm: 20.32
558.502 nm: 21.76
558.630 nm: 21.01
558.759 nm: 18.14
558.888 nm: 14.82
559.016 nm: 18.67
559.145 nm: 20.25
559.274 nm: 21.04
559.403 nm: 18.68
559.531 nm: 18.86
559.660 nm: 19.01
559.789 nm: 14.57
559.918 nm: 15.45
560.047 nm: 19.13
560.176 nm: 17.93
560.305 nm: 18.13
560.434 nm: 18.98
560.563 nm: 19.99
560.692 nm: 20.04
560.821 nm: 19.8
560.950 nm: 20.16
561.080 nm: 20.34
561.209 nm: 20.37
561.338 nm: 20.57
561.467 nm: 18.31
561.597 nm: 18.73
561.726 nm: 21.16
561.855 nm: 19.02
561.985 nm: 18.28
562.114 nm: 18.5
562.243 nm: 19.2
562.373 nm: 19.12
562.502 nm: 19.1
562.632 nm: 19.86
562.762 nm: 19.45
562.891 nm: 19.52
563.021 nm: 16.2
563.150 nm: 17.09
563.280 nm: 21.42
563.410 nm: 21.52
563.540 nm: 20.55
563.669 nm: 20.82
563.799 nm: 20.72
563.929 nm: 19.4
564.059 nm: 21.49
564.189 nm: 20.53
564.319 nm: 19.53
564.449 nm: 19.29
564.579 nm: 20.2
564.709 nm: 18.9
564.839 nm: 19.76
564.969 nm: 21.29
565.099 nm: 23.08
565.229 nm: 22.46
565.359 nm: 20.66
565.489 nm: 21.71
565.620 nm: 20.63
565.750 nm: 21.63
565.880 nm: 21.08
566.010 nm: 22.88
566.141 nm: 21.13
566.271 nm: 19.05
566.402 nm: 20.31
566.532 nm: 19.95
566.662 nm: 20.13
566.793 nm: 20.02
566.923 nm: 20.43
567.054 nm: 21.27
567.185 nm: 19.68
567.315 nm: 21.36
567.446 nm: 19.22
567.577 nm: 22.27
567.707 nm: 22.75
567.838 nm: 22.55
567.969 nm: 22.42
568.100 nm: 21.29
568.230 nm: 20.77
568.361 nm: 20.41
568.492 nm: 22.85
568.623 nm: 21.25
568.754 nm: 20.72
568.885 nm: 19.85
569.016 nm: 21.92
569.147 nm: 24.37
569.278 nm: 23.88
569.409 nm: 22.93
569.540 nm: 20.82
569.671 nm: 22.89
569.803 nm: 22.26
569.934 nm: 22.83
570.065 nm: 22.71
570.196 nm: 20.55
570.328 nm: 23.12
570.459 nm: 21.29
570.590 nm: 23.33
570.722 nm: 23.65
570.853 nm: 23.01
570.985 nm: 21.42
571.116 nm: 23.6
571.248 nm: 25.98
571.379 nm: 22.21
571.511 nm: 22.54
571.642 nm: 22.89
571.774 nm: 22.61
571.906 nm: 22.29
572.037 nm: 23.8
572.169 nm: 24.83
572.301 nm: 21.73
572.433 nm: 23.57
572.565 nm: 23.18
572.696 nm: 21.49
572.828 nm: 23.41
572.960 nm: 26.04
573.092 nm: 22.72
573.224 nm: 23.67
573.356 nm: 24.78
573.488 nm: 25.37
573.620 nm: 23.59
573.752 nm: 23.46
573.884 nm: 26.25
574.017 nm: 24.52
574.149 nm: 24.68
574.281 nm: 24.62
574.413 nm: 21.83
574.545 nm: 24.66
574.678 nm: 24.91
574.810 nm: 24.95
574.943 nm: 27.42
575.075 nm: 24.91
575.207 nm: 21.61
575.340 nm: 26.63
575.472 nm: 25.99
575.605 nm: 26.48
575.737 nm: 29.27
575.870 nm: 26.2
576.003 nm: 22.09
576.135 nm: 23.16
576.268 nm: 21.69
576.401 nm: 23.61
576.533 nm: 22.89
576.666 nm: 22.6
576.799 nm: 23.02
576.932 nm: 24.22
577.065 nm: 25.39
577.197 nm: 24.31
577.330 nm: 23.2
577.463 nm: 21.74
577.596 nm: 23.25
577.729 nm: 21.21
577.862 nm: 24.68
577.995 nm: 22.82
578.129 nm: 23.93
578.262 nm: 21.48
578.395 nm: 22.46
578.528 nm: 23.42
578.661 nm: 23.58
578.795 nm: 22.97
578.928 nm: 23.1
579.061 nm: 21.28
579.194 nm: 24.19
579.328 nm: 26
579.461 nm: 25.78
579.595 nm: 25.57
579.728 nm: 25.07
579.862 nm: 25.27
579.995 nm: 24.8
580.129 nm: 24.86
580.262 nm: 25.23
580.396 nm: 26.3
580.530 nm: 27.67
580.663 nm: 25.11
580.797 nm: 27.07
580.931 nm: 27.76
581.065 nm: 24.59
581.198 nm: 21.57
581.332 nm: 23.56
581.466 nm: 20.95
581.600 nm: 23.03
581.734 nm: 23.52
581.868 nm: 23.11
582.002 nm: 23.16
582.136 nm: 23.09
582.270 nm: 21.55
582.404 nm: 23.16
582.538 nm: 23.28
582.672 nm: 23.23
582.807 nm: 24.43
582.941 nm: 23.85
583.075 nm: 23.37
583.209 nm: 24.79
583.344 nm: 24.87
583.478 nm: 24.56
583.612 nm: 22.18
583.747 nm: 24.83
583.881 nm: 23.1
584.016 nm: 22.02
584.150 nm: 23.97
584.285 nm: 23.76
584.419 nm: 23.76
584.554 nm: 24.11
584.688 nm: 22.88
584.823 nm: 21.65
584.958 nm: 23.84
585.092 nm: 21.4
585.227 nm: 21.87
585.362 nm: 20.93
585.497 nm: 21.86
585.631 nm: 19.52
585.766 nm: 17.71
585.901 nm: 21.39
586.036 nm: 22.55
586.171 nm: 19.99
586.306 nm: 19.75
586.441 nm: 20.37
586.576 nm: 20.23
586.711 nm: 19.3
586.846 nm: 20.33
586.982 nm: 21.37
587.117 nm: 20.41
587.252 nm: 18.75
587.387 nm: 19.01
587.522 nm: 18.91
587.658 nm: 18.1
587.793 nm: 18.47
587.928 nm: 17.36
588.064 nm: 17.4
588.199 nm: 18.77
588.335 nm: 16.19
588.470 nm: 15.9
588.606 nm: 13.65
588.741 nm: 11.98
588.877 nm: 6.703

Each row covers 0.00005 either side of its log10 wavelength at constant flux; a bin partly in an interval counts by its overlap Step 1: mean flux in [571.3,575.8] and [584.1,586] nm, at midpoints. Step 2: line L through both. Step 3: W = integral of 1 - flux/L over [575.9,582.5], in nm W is -0.18 nm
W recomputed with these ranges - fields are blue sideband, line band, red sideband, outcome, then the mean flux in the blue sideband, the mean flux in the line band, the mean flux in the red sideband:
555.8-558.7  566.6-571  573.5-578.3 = 0.20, 20.6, 21.8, 24.1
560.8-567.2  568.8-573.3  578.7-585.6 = -0.27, 20.1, 22.9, 23.8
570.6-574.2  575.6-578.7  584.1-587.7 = -0.12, 23.6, 23.6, 21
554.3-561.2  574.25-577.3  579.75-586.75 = -0.31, 20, 24.4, 23.1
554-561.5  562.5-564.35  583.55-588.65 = 0.02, 20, 19.8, 20.5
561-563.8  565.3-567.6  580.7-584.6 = -0.04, 19.5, 20.7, 23.7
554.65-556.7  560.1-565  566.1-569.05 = 0.29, 20.7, 19.6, 20.9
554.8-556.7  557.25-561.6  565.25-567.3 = 0.28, 20.7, 19.4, 20.8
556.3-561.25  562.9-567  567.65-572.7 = 0.14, 19.6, 20.4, 22.5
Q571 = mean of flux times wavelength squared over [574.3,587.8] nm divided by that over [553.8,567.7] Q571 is 1.2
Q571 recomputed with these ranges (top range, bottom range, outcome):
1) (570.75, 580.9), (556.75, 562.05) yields 1.31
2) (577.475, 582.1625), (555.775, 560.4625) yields 1.32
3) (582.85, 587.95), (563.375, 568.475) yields 1.10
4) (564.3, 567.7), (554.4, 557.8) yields 1.05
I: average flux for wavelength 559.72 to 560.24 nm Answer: 16.8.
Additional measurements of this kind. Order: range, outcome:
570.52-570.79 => 23.5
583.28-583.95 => 23.9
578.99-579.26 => 22.8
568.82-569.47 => 22.6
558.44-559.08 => 18.9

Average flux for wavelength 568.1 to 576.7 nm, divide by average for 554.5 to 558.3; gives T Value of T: 1.1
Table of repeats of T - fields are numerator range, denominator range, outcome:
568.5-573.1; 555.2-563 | 1.15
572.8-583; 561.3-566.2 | 1.20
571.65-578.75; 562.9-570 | 1.14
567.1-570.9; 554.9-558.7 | 1.06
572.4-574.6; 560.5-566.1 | 1.19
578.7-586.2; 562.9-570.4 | 1.12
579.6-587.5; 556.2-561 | 1.17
